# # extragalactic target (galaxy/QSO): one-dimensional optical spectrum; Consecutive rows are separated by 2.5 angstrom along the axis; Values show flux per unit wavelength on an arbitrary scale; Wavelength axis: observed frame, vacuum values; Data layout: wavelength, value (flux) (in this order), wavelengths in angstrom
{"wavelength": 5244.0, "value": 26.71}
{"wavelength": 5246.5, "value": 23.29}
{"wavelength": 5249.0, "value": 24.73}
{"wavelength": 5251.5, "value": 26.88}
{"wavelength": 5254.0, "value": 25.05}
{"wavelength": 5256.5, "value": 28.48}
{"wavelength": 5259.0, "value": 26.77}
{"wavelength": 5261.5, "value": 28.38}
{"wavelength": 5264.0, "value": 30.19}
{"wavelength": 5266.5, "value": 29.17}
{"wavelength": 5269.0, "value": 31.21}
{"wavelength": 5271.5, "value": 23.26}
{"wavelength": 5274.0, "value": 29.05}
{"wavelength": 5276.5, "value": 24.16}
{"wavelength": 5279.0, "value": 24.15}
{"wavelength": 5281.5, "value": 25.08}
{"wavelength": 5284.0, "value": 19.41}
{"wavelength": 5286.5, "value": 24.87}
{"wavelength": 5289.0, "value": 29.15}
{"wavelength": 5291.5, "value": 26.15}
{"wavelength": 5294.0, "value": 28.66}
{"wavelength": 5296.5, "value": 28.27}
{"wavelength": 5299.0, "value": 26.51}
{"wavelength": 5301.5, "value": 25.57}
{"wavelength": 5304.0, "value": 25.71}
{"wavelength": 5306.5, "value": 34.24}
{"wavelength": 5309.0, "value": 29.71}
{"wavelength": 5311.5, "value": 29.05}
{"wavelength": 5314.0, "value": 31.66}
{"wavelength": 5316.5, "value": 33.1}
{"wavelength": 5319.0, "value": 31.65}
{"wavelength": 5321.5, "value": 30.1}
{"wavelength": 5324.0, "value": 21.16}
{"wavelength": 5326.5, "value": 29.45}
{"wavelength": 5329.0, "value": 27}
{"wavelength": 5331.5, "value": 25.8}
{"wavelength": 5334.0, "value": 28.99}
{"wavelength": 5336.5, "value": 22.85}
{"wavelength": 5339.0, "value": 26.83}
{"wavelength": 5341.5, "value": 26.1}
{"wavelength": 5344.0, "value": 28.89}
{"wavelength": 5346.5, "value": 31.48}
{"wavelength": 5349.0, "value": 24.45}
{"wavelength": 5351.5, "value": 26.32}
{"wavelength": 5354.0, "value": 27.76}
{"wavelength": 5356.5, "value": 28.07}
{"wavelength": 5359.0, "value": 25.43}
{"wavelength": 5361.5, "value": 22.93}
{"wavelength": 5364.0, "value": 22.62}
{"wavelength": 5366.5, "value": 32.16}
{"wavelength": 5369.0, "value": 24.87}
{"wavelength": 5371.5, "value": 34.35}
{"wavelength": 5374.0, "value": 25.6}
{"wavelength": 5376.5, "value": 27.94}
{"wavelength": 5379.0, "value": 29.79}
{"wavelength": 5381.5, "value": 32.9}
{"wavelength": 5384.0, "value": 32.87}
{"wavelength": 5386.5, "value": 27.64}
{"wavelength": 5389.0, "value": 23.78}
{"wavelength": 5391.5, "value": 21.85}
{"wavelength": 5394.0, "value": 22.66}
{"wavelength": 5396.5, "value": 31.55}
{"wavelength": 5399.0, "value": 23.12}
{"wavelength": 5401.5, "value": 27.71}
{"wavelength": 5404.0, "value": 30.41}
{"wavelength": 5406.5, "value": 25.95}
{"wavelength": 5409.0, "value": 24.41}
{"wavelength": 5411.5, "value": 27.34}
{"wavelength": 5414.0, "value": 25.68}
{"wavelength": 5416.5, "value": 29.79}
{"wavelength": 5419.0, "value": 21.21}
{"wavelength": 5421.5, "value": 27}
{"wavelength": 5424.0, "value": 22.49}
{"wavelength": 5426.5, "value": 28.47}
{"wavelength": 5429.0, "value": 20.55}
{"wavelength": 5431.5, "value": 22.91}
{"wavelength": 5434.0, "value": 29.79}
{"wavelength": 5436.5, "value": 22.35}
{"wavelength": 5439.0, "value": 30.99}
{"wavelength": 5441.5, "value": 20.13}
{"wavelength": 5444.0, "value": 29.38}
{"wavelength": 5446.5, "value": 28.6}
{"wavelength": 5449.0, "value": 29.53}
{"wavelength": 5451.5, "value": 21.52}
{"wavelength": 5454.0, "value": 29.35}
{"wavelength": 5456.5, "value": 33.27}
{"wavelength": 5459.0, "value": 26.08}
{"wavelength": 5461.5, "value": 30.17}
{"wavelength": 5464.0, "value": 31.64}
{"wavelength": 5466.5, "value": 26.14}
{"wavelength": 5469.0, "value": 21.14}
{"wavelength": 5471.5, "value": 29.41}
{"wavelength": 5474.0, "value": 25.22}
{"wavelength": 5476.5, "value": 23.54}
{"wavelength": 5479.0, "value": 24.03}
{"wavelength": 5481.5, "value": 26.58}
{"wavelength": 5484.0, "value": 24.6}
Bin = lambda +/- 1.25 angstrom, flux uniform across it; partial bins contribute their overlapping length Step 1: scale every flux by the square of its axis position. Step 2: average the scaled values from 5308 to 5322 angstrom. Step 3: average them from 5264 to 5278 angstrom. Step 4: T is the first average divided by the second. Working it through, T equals 1.1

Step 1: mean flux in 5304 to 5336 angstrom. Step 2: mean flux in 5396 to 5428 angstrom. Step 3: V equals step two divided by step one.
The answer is 0.91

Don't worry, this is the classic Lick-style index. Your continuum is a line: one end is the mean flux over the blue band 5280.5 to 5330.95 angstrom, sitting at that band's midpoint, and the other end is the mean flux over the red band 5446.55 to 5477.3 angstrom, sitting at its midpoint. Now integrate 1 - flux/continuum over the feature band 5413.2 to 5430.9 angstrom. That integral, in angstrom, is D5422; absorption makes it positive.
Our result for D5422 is 1.6 angstrom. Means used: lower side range 27.8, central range 24.9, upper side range 27.4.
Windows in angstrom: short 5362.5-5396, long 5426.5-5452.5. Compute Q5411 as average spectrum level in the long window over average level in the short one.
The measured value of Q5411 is 0.9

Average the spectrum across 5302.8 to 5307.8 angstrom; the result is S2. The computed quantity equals 30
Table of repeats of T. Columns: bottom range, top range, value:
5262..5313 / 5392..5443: 0.99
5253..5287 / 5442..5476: 1.12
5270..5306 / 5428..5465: 1.11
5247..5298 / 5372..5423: 1.07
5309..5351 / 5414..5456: 0.96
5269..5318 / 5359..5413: 1.03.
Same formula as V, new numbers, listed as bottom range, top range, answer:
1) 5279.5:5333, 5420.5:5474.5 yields 0.96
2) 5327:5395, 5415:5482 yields 0.97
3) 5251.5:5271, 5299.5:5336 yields 1.02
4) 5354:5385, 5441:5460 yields 0.97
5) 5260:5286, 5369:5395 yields 1.06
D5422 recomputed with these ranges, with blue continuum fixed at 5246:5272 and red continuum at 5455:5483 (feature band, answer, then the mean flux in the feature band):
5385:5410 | 1.0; 26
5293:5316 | -1.5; 29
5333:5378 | 0.1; 27.1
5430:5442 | 0.7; 25.5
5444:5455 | -0.2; 27.4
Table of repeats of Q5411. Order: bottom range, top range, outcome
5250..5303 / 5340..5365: 0.99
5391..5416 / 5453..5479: 1.04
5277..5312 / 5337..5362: 1.00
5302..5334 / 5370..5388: 1.04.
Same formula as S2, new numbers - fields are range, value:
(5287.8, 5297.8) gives 28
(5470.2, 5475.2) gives 27.3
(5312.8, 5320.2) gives 32.1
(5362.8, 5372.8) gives 28.5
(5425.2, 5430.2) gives 24.5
